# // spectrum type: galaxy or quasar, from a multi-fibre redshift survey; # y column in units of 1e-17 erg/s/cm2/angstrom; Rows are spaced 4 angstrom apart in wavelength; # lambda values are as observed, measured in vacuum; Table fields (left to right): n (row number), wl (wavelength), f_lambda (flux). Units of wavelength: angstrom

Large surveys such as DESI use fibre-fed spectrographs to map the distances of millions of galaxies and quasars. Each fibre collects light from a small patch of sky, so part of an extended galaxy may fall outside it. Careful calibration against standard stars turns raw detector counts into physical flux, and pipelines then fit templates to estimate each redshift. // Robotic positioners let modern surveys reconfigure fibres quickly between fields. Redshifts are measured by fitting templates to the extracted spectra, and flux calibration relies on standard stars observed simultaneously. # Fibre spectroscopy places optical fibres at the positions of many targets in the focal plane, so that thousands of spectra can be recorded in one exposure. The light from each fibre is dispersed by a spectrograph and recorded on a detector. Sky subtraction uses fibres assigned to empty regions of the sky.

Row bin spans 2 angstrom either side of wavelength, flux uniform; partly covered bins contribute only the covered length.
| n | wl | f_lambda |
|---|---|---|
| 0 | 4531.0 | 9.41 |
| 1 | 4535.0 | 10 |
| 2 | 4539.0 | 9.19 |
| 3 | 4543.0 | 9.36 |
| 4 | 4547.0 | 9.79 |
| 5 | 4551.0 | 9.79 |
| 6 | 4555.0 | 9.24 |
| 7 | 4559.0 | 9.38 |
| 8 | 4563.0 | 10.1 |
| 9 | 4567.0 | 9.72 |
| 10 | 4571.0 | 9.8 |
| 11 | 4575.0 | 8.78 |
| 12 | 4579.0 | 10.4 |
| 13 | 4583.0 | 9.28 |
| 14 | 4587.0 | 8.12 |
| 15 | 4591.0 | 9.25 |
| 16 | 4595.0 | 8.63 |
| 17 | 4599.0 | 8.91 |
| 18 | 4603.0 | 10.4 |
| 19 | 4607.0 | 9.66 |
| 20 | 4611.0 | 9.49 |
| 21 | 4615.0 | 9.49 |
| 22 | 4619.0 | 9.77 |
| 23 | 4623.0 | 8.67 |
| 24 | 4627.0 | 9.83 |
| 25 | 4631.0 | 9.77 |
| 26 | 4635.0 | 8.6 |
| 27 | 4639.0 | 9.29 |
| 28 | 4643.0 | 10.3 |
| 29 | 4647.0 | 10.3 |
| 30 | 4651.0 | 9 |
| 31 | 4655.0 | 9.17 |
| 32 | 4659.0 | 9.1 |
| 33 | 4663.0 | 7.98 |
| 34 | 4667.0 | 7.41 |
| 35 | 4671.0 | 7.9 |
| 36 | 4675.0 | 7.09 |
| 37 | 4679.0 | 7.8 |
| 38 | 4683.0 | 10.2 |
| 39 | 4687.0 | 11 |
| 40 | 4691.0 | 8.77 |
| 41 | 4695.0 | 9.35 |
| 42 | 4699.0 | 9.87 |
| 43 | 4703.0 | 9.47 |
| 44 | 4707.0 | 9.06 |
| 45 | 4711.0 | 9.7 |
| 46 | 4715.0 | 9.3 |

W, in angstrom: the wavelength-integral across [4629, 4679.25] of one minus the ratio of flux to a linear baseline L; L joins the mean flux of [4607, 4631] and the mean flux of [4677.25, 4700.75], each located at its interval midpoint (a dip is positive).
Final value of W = 3.82 angstrom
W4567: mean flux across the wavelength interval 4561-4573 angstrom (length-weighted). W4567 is 9.87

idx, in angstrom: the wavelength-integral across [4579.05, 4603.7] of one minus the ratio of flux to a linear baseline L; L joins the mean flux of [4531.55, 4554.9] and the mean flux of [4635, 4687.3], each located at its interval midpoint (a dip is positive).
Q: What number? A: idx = 0.4 angstrom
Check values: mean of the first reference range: 9.58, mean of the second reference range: 8.88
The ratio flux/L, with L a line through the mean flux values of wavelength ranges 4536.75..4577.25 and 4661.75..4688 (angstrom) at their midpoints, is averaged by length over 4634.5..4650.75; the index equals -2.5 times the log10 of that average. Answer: -0.11 mag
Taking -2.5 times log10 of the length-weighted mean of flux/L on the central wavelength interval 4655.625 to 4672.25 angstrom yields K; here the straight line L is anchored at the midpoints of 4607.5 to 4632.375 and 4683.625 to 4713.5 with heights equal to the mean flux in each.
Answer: 0.17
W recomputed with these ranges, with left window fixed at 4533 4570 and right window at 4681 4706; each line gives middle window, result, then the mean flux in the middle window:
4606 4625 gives 0.5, 9.4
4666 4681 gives 3.3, 7.56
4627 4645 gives 0.3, 9.53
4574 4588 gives 0.6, 9.24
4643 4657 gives 0.1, 9.61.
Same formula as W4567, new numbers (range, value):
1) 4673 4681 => 7.45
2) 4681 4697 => 9.83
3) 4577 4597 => 9.14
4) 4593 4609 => 9.4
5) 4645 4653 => 9.65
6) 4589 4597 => 8.94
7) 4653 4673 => 8.31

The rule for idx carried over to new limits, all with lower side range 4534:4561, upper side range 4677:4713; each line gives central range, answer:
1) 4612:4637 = 0.35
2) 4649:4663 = 0.81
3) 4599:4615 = -0.32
